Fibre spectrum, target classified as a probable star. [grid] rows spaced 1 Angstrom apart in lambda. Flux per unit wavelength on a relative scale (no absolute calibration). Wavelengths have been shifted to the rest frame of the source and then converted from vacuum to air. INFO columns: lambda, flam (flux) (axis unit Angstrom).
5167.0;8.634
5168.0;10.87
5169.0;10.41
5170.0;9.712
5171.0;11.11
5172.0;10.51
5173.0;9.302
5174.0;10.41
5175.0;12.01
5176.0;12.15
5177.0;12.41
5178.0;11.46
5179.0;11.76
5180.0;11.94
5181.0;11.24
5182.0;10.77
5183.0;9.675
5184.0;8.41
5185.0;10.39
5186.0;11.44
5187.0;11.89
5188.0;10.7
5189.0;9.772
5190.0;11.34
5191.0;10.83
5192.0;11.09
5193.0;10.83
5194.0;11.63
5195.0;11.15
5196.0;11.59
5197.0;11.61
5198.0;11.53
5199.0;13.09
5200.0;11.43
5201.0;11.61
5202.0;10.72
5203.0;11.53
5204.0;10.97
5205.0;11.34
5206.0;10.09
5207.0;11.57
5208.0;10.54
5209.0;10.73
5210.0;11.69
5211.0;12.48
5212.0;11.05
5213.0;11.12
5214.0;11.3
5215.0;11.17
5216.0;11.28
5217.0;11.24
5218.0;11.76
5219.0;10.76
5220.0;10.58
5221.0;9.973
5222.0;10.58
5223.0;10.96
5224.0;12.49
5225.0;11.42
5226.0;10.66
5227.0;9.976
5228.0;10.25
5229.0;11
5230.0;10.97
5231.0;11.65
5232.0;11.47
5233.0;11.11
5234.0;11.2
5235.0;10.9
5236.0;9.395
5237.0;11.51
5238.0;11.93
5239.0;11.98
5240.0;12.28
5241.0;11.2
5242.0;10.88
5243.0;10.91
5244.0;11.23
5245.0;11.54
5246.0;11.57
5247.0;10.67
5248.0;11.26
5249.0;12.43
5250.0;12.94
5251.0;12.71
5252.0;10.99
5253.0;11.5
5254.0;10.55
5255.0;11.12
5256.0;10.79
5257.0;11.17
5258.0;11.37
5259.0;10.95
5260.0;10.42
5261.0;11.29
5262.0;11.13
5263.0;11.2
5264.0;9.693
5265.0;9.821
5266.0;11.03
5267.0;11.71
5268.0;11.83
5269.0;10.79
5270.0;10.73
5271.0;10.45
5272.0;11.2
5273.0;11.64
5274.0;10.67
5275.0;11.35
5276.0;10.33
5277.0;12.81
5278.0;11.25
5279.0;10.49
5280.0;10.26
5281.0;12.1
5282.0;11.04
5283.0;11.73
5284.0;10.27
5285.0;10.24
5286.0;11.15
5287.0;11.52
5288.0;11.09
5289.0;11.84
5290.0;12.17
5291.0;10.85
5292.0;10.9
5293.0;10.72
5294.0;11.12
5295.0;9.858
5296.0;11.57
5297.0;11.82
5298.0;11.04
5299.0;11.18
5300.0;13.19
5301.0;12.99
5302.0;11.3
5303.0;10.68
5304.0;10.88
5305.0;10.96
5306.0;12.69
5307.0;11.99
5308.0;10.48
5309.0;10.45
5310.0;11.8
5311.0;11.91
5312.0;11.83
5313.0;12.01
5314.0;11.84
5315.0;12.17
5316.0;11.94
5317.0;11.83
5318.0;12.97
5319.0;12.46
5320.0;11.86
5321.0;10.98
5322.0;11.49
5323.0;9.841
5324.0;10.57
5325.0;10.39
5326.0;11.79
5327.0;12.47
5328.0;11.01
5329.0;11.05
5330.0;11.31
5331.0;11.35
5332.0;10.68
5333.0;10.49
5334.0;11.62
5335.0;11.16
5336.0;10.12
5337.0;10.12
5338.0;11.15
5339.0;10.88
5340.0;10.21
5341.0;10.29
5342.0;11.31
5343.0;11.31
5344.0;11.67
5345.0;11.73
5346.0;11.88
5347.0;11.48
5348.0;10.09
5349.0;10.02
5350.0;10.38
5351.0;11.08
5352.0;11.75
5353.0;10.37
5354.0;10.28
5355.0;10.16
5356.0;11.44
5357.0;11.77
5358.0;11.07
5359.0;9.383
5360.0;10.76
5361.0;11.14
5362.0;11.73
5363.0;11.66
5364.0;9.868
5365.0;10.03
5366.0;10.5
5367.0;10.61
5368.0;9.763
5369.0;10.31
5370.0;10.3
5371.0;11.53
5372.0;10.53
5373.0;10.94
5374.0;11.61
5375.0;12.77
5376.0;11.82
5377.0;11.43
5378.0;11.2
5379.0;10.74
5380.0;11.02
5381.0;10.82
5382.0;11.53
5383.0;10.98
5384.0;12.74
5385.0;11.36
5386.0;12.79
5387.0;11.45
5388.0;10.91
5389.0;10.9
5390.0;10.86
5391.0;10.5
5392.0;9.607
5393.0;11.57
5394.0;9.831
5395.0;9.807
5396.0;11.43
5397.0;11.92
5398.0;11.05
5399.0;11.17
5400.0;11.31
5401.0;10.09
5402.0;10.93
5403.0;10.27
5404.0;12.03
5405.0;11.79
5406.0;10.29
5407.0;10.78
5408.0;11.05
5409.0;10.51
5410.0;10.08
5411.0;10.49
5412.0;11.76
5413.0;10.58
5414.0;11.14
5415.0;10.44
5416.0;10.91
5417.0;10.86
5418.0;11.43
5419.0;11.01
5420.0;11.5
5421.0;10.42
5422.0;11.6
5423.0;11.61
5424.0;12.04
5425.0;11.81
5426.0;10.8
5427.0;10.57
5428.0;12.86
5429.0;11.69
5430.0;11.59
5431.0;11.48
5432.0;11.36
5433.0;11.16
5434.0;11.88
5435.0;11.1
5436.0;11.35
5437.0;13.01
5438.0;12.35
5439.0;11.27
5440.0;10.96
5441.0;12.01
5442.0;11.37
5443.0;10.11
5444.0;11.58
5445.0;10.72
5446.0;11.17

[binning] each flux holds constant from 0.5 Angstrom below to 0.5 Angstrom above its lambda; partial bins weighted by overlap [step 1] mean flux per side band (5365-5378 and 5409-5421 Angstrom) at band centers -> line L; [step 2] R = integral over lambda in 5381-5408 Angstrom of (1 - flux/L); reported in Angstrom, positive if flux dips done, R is -0.3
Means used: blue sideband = 11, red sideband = 10.9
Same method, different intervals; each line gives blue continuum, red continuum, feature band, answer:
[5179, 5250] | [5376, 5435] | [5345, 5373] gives 1.0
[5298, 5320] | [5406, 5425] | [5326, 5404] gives 2.6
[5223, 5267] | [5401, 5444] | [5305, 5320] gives -0.9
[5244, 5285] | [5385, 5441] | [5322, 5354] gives 0.6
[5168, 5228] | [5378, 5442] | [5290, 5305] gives -0.3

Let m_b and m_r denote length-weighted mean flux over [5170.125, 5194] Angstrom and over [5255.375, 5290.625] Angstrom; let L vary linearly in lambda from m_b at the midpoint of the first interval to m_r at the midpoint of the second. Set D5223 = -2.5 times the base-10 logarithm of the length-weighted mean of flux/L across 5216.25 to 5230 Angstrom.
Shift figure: 0.01 mag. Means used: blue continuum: 10.9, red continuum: 11.1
